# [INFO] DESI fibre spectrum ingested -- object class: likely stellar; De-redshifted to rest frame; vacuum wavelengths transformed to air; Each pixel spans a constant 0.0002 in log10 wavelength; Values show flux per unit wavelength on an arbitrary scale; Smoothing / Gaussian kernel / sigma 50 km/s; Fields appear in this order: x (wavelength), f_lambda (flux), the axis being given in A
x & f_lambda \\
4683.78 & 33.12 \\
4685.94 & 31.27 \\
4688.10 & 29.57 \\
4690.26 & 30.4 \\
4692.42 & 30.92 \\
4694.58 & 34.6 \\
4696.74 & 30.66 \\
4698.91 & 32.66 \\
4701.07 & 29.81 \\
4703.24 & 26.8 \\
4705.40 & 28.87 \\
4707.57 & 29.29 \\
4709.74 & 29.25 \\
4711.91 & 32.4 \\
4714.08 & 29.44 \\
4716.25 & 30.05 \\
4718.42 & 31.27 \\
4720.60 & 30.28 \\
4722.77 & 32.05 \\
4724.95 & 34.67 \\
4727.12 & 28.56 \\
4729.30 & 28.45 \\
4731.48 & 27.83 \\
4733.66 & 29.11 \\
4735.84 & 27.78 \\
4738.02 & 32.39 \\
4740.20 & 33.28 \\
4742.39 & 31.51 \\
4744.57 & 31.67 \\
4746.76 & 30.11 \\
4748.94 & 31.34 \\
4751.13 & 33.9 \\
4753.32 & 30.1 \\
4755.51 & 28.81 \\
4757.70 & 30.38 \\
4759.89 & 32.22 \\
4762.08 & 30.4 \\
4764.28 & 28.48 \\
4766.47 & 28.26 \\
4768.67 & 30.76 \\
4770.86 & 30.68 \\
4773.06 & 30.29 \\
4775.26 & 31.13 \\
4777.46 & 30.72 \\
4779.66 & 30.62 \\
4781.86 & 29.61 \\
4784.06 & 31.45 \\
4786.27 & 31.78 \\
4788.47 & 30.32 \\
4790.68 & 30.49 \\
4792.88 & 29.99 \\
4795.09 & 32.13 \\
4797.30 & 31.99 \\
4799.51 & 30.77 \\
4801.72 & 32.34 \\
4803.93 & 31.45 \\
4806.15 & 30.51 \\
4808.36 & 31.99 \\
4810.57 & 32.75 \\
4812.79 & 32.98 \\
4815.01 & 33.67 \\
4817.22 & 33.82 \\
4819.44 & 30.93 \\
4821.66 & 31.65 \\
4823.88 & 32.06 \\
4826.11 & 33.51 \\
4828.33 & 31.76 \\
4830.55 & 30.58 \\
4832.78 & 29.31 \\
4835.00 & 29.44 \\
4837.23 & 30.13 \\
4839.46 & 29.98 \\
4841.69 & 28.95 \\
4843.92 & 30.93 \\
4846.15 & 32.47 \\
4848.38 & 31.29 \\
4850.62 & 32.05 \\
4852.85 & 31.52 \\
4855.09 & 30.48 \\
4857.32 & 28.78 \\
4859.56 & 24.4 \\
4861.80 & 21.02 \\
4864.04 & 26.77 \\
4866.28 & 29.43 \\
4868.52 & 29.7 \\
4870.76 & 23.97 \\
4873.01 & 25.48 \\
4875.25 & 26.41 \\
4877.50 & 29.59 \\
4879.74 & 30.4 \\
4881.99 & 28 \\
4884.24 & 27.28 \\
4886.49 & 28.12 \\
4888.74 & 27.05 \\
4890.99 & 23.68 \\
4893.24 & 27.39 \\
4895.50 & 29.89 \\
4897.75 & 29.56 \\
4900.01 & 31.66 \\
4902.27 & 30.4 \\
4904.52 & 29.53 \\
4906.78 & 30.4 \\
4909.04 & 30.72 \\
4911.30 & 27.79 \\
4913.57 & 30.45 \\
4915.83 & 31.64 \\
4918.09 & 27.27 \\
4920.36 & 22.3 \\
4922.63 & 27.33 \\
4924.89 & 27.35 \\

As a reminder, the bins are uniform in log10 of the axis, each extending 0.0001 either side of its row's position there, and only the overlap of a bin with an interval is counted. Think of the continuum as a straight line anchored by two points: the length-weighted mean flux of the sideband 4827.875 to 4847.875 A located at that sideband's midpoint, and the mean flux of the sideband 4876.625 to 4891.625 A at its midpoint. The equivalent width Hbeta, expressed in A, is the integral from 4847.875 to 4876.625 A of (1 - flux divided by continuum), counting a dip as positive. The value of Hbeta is 1.3 A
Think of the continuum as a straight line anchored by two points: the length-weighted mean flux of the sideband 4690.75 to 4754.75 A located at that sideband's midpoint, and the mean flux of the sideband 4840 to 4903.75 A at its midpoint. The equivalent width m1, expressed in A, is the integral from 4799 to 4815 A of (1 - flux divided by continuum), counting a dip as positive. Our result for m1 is -1.4 A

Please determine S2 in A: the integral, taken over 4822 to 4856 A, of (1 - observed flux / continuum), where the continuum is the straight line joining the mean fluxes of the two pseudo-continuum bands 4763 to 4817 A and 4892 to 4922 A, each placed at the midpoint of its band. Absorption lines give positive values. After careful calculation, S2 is -0.8 A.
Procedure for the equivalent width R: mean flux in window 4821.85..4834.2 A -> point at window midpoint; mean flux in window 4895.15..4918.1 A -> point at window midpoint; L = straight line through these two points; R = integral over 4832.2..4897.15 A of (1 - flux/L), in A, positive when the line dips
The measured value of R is 5.0 A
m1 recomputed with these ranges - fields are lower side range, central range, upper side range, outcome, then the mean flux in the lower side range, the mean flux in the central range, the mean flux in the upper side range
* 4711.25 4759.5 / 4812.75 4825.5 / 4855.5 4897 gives -1.75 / 30.7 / 32.5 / 27.2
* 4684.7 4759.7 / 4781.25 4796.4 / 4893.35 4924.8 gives -0.42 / 30.6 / 30.9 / 29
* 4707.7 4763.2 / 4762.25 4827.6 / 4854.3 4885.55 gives -4.82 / 30.7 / 31.3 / 27.2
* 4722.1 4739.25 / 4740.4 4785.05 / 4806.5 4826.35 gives 0.43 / 30.1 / 30.7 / 32.5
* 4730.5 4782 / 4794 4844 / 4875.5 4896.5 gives -3.85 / 30.5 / 31.5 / 27.9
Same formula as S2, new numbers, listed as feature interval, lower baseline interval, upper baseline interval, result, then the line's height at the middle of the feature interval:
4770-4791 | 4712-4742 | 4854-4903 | -0.9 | 29.5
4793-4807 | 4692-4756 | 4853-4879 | -1.3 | 28.8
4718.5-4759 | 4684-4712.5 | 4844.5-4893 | -1.0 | 29.9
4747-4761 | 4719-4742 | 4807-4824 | 0.0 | 31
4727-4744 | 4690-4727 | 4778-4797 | 0.4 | 30.8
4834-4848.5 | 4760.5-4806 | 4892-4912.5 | -0.1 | 30.2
